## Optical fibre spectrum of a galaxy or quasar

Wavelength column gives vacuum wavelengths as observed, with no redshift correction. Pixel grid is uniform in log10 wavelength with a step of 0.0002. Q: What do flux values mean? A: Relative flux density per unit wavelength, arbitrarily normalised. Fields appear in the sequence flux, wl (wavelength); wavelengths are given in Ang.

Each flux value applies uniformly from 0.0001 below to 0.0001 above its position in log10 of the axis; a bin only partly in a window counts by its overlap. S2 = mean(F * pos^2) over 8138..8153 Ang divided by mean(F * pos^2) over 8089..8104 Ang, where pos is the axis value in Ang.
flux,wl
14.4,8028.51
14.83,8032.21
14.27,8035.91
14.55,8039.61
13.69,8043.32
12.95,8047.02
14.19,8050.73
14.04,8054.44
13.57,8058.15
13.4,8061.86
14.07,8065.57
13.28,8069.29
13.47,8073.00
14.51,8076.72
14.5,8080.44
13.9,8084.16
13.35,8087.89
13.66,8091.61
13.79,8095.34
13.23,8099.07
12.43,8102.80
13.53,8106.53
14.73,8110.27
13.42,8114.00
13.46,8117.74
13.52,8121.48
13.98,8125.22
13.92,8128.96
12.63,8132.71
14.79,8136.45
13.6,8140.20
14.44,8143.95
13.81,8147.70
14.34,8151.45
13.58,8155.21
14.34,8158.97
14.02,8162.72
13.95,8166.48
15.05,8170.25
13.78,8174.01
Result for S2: 1.07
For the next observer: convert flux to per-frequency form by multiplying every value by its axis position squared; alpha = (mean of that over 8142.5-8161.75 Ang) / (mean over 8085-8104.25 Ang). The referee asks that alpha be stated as 1.1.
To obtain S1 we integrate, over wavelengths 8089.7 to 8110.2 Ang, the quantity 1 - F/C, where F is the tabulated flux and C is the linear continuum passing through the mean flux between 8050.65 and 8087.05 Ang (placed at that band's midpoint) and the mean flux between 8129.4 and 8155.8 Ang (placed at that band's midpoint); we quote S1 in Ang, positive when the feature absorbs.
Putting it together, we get 0.63 Ang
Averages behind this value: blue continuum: 13.9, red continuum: 13.9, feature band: 13.4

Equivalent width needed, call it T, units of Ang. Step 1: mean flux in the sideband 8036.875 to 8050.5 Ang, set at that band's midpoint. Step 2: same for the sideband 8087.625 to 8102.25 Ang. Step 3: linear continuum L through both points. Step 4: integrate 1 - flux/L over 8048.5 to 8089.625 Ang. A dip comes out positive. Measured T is -0.64 Ang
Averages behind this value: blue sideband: 13.8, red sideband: 13.4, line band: 13.8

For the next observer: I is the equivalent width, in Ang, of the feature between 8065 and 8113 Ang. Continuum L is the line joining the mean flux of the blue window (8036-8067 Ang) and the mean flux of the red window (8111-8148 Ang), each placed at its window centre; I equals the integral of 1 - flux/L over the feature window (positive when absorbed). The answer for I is 0.3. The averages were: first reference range 13.8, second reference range 13.8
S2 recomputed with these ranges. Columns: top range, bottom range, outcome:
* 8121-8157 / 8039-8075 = 1.03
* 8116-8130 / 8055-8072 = 1.02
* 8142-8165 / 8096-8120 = 1.06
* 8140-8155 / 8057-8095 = 1.04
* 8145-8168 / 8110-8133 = 1.04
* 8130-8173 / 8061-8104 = 1.05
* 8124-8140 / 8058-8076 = 1.03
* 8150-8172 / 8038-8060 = 1.06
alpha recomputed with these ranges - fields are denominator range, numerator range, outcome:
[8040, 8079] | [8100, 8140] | 1.01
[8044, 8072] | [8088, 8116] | 1.00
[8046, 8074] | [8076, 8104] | 1.01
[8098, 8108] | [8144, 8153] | 1.10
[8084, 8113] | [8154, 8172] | 1.06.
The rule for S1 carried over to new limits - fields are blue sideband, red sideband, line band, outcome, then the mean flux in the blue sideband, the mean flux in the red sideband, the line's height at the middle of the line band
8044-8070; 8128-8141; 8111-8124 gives 0.11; 13.7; 13.7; 13.7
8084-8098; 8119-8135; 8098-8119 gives 0.17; 13.6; 13.5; 13.6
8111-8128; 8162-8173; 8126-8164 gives 0.22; 13.7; 14.3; 14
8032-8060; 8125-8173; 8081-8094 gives 0.24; 14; 14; 14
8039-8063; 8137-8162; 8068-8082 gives -0.14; 13.7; 14.1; 13.8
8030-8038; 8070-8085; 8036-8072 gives 1.38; 14.5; 14.1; 14.3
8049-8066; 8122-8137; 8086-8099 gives 0.22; 13.8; 13.7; 13.8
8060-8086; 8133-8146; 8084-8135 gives 1.64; 13.9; 14.1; 14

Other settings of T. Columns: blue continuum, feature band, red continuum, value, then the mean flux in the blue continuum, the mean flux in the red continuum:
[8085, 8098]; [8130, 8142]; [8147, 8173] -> 0.23 Ang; 13.6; 14.2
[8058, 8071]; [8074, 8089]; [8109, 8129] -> -0.45 Ang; 13.6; 13.8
